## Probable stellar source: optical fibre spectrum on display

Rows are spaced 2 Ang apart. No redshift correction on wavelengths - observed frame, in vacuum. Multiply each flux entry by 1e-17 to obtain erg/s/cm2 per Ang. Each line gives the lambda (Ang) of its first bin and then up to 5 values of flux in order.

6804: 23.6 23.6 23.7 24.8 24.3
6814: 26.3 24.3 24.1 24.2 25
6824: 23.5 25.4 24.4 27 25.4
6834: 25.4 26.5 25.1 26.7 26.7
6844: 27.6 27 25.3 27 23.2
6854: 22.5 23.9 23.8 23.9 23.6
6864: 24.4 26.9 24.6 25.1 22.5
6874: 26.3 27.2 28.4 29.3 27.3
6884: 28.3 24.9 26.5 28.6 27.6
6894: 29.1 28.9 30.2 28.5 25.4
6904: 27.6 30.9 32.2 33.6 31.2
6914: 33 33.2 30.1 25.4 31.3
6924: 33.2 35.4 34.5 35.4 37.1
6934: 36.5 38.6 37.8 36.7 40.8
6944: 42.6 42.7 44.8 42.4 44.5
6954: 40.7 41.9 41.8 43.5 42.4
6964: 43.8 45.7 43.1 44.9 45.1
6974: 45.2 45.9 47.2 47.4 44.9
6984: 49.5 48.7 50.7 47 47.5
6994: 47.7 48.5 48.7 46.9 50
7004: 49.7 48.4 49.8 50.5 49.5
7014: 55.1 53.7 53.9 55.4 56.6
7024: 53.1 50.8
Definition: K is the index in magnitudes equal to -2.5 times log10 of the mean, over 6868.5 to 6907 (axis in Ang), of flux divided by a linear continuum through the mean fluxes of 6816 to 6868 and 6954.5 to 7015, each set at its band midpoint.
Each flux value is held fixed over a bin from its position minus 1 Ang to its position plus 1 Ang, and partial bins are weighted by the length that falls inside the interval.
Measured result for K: 0.17 mag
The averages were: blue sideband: 25.1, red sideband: 47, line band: 27.5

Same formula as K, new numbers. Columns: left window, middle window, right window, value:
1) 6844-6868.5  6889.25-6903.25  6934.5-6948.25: 0.133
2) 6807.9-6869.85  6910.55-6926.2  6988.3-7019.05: 0.176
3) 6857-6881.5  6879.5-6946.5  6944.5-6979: 0.069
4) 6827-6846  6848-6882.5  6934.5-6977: 0.190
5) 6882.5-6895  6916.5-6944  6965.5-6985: 0.041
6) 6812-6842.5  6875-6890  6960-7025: 0.200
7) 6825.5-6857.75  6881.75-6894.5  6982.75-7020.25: 0.189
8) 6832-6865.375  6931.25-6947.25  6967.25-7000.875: 0.017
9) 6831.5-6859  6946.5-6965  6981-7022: -0.003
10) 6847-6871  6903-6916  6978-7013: 0.062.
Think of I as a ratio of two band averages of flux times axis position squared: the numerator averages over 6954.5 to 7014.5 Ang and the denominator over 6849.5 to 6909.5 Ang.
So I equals 1.8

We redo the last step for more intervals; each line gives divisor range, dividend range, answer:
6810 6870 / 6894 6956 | 1.42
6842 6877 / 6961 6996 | 1.92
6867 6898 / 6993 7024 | 1.95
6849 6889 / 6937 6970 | 1.70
